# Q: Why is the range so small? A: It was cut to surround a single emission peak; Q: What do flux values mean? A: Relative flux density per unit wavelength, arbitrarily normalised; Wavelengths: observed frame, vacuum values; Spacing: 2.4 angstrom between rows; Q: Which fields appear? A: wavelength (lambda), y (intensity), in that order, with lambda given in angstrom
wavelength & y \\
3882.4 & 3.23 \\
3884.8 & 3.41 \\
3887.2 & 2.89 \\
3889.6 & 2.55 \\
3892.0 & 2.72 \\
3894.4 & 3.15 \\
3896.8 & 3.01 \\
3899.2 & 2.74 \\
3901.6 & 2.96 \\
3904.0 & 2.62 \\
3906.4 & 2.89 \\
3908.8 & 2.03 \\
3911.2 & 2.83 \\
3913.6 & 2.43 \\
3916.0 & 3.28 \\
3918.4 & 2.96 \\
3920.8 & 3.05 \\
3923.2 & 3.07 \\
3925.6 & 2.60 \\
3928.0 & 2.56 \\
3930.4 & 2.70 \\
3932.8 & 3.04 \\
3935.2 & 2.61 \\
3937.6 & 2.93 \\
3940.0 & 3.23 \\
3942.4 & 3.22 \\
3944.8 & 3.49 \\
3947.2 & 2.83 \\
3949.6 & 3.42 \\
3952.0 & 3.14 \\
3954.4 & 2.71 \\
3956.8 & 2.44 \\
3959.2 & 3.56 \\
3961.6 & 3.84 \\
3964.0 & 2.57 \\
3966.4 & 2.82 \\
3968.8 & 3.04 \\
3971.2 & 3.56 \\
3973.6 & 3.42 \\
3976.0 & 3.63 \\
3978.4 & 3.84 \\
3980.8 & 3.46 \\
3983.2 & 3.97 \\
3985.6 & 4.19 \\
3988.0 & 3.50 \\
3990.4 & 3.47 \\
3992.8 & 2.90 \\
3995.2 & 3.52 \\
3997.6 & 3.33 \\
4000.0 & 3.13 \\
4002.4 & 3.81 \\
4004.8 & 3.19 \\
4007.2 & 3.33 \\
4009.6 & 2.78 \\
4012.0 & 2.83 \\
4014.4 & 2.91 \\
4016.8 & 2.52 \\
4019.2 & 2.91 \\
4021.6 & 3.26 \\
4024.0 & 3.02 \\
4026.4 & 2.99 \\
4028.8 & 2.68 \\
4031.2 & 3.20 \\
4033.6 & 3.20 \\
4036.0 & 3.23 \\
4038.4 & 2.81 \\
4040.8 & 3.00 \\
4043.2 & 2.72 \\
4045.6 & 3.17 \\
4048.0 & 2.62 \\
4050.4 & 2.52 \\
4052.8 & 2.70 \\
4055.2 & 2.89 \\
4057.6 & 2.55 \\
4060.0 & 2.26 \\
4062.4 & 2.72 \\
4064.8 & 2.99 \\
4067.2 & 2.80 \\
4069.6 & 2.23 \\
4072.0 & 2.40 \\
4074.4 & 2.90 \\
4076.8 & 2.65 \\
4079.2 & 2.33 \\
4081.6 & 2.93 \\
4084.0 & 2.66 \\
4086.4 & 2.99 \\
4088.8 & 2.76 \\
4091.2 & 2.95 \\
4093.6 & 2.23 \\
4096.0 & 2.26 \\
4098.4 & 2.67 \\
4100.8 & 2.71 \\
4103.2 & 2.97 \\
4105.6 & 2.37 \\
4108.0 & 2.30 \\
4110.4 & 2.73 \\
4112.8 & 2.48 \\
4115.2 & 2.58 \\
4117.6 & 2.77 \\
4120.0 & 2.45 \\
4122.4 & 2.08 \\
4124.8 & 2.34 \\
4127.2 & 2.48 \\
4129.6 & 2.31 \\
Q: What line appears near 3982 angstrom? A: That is Mg II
